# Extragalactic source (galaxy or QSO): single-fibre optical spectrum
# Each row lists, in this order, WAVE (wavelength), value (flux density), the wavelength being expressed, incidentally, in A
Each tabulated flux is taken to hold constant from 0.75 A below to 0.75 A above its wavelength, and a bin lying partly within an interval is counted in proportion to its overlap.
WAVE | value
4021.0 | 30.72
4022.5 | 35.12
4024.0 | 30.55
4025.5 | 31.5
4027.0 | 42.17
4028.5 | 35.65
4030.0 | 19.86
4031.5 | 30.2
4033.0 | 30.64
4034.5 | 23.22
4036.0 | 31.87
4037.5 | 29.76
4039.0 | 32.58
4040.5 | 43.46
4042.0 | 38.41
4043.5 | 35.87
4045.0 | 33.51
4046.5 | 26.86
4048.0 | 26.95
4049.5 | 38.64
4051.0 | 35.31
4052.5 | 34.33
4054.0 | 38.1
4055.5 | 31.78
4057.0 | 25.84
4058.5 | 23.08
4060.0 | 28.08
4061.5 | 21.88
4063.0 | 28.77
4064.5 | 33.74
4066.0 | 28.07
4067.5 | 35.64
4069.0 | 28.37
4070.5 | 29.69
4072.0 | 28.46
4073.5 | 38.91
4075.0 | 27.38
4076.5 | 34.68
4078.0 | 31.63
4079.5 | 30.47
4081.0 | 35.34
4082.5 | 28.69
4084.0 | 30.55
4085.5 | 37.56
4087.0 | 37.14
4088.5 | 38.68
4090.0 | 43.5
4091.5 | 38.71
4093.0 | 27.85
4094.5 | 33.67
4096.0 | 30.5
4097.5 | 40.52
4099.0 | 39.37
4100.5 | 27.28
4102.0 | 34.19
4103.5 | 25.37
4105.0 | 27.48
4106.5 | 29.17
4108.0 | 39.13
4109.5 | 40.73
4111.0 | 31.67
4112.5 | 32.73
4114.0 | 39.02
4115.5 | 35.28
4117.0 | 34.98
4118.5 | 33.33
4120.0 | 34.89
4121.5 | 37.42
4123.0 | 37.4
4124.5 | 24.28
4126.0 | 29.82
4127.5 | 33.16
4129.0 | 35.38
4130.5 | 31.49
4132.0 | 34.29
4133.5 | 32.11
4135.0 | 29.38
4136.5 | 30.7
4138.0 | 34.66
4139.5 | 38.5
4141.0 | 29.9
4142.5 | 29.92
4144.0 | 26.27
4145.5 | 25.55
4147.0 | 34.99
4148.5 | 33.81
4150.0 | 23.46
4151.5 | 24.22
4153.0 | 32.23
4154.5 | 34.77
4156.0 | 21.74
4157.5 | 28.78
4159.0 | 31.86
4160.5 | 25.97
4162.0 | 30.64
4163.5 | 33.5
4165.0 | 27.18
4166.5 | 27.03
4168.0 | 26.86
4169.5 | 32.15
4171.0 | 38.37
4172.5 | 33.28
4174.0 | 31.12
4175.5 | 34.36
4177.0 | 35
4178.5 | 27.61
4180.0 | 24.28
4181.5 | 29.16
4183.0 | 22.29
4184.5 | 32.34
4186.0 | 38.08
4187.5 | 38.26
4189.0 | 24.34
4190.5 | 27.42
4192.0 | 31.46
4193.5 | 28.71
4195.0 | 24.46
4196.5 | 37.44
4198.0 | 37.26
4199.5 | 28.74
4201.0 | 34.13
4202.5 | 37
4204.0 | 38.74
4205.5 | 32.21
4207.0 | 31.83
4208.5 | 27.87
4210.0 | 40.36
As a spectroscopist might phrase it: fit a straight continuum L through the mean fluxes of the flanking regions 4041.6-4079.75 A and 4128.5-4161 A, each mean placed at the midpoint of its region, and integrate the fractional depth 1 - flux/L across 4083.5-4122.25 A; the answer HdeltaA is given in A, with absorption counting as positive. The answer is -4.8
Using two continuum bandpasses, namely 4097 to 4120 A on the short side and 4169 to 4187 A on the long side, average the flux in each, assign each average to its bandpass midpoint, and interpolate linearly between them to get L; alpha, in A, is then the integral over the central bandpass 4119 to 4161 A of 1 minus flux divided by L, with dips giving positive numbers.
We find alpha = 2.43 A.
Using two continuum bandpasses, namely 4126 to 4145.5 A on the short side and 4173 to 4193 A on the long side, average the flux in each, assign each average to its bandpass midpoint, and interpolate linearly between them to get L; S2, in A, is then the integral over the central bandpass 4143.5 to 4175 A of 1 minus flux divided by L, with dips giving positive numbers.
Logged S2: 1.4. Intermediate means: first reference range 31.8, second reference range 30.5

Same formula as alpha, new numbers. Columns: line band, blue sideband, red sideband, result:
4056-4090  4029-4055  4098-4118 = 1.7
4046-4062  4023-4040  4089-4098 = 1.2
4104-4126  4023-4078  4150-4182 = -2.4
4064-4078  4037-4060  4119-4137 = 0.5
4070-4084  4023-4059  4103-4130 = 0.5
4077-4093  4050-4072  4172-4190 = -2.4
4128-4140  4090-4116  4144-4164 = -0.8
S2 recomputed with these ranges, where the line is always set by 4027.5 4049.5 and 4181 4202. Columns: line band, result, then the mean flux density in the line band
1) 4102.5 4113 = -0.31 A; 32.4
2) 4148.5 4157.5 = 0.95 A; 28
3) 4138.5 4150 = 0.17 A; 30.8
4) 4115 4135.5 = -1.14 A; 33.1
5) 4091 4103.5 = -0.76 A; 33.4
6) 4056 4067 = 1.48 A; 27.4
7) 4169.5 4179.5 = -0.58 A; 33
